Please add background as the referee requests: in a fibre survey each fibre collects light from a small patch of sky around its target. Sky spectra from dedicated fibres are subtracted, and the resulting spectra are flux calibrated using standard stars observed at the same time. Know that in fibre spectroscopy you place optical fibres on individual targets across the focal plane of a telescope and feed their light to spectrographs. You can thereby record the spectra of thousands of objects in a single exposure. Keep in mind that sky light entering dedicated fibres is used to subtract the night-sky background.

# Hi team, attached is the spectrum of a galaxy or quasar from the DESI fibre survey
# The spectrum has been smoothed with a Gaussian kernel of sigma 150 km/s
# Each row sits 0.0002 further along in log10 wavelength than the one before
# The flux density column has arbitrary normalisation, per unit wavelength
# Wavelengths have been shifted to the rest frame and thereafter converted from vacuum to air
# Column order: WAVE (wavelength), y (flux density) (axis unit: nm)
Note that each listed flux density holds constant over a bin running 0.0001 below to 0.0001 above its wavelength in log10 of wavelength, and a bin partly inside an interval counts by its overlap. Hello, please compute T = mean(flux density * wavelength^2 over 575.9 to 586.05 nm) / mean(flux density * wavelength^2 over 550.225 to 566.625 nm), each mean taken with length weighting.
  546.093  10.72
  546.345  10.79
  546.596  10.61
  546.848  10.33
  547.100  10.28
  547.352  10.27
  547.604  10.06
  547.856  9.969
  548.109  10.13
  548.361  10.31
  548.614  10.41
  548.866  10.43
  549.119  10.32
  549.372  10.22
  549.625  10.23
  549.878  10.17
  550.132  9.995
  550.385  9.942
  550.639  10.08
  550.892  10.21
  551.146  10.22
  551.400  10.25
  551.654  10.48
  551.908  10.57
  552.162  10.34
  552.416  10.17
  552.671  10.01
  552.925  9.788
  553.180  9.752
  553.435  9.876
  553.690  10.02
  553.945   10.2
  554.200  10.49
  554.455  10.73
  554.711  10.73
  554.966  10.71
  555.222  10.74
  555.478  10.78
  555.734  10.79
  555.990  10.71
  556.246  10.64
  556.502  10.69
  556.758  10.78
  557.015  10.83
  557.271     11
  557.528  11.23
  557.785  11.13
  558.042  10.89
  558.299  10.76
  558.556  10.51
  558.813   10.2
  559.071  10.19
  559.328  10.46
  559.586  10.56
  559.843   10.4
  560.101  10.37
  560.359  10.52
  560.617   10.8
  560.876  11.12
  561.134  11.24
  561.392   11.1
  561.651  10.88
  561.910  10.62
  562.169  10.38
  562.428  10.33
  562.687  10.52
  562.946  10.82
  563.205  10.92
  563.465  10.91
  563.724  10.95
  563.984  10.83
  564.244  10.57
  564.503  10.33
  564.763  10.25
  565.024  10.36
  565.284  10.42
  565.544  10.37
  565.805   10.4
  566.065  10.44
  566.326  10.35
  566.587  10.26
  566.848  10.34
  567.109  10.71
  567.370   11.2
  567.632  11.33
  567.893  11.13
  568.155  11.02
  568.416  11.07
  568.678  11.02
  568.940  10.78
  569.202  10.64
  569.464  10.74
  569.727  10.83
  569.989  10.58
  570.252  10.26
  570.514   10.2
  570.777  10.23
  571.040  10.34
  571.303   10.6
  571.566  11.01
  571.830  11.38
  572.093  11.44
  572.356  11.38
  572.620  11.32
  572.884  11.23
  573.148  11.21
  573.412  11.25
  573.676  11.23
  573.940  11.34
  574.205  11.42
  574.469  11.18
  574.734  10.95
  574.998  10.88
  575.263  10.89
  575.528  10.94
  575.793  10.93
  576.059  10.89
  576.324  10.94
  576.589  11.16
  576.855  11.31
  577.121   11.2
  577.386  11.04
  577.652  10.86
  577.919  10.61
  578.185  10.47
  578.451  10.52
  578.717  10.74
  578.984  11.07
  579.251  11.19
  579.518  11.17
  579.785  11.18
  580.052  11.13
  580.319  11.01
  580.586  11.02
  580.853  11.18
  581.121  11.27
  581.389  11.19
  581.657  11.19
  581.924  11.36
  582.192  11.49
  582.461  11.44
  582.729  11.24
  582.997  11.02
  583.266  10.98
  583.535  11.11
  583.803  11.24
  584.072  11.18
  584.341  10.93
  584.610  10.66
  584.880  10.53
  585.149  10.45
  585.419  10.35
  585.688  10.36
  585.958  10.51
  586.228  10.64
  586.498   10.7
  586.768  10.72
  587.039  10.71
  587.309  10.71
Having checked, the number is 1.13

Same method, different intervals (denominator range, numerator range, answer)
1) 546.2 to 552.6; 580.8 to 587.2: 1.20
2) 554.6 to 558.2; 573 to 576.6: 1.09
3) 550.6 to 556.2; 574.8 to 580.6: 1.15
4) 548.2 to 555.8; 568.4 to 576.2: 1.14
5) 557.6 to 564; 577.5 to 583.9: 1.11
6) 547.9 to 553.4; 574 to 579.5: 1.18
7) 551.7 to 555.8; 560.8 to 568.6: 1.08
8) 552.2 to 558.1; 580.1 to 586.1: 1.15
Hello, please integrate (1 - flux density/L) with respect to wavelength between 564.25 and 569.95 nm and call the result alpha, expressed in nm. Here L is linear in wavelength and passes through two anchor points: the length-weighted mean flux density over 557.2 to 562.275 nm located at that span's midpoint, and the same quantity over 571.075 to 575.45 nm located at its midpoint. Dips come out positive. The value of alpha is 0.150 nm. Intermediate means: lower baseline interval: 10.7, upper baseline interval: 11.1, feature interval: 10.7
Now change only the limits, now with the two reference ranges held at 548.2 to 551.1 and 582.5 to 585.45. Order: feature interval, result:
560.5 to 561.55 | -0.06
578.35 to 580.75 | -0.04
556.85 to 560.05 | -0.09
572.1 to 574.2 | -0.12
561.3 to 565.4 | -0.05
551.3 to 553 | 0.00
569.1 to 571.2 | 0.03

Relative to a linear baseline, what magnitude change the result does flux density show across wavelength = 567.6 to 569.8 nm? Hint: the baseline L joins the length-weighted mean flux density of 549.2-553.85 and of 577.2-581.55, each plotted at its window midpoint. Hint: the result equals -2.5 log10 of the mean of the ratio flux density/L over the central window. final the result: -0.03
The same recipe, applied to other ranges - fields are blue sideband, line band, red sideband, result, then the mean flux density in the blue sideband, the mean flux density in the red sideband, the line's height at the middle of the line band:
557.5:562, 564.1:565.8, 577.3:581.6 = 0.04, 10.7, 11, 10.8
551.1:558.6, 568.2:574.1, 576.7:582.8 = 0.00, 10.5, 11.1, 10.9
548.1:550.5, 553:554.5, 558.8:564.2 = 0.03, 10.2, 10.7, 10.4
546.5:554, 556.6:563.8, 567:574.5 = -0.02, 10.2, 11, 10.6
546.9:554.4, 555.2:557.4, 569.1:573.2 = -0.04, 10.2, 10.8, 10.4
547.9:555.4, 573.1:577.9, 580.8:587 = -0.03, 10.3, 10.9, 10.8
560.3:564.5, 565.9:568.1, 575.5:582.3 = 0.01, 10.8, 11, 10.8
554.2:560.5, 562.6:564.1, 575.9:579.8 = -0.01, 10.7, 10.9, 10.8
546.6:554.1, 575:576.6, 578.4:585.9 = -0.01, 10.2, 11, 10.8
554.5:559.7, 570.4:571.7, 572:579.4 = 0.05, 10.7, 11.1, 11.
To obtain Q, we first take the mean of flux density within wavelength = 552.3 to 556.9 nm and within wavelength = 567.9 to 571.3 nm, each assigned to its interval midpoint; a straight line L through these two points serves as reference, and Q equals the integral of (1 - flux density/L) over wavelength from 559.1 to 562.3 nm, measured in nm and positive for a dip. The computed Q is -0.05 nm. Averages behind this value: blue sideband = 10.4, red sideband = 10.7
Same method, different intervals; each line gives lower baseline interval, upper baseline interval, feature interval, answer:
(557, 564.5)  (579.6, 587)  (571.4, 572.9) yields -0.061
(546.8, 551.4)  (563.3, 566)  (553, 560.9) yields -0.165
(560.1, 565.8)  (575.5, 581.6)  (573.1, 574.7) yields -0.052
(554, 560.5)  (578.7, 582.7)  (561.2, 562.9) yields 0.017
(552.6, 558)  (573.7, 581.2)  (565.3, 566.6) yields 0.049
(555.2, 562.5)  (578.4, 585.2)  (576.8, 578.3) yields 0.014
